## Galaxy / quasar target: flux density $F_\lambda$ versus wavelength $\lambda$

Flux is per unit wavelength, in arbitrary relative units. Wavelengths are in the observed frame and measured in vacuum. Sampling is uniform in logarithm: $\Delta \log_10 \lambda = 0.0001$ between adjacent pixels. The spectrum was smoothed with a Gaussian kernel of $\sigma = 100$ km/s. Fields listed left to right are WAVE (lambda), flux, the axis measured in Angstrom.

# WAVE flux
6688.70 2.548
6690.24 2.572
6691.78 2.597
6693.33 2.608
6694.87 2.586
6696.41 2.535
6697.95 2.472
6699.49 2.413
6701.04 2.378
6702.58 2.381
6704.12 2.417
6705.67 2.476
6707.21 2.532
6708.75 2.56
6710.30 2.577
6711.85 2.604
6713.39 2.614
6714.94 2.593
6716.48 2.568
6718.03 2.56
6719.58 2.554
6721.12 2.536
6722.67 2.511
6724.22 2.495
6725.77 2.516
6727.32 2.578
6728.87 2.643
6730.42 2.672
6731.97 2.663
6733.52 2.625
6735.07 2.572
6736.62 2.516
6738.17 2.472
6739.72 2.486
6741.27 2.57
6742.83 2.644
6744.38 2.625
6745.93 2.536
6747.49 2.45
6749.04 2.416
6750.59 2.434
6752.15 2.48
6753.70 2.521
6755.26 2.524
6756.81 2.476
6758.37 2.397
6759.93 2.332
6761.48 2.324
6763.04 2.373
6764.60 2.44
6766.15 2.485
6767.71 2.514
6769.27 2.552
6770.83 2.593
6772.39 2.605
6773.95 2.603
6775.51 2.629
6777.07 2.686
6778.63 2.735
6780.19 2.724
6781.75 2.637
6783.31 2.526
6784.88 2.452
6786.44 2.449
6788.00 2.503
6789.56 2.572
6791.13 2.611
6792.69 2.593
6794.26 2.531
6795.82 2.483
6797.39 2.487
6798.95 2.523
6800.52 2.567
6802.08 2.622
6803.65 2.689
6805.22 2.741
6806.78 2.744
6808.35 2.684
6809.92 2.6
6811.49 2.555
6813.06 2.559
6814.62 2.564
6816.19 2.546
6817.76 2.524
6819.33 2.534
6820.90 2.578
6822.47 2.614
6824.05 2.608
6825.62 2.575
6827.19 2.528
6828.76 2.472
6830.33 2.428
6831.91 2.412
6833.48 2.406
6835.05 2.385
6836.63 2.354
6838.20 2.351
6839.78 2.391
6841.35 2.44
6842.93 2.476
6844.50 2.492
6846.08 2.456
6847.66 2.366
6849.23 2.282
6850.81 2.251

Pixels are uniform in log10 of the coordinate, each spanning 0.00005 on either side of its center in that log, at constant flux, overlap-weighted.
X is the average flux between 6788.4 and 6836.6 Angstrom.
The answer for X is 2.55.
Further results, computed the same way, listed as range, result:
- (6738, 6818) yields 2.55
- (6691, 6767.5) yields 2.52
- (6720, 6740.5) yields 2.56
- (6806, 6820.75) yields 2.59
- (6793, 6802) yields 2.53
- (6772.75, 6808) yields 2.6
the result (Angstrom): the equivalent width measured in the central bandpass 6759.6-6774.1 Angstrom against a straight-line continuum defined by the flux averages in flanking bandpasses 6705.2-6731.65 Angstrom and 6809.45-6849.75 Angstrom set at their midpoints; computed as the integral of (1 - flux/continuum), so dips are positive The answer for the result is 0.27 Angstrom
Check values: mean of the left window 2.57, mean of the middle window 2.48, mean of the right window 2.48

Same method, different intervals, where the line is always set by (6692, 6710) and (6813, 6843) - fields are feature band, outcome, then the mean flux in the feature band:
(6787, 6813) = -1.09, 2.59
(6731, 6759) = -0.39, 2.52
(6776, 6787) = -0.52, 2.6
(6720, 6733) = -0.45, 2.58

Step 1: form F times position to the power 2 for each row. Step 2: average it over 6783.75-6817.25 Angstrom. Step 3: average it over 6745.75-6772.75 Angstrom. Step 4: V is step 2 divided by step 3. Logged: 1.06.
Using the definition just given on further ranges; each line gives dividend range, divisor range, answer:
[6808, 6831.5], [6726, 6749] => 1.02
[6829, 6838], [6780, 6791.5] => 0.95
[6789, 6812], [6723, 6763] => 1.05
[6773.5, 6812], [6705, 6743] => 1.03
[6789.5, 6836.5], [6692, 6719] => 1.04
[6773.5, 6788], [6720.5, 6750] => 1.03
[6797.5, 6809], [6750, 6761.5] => 1.10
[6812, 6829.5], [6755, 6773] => 1.05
